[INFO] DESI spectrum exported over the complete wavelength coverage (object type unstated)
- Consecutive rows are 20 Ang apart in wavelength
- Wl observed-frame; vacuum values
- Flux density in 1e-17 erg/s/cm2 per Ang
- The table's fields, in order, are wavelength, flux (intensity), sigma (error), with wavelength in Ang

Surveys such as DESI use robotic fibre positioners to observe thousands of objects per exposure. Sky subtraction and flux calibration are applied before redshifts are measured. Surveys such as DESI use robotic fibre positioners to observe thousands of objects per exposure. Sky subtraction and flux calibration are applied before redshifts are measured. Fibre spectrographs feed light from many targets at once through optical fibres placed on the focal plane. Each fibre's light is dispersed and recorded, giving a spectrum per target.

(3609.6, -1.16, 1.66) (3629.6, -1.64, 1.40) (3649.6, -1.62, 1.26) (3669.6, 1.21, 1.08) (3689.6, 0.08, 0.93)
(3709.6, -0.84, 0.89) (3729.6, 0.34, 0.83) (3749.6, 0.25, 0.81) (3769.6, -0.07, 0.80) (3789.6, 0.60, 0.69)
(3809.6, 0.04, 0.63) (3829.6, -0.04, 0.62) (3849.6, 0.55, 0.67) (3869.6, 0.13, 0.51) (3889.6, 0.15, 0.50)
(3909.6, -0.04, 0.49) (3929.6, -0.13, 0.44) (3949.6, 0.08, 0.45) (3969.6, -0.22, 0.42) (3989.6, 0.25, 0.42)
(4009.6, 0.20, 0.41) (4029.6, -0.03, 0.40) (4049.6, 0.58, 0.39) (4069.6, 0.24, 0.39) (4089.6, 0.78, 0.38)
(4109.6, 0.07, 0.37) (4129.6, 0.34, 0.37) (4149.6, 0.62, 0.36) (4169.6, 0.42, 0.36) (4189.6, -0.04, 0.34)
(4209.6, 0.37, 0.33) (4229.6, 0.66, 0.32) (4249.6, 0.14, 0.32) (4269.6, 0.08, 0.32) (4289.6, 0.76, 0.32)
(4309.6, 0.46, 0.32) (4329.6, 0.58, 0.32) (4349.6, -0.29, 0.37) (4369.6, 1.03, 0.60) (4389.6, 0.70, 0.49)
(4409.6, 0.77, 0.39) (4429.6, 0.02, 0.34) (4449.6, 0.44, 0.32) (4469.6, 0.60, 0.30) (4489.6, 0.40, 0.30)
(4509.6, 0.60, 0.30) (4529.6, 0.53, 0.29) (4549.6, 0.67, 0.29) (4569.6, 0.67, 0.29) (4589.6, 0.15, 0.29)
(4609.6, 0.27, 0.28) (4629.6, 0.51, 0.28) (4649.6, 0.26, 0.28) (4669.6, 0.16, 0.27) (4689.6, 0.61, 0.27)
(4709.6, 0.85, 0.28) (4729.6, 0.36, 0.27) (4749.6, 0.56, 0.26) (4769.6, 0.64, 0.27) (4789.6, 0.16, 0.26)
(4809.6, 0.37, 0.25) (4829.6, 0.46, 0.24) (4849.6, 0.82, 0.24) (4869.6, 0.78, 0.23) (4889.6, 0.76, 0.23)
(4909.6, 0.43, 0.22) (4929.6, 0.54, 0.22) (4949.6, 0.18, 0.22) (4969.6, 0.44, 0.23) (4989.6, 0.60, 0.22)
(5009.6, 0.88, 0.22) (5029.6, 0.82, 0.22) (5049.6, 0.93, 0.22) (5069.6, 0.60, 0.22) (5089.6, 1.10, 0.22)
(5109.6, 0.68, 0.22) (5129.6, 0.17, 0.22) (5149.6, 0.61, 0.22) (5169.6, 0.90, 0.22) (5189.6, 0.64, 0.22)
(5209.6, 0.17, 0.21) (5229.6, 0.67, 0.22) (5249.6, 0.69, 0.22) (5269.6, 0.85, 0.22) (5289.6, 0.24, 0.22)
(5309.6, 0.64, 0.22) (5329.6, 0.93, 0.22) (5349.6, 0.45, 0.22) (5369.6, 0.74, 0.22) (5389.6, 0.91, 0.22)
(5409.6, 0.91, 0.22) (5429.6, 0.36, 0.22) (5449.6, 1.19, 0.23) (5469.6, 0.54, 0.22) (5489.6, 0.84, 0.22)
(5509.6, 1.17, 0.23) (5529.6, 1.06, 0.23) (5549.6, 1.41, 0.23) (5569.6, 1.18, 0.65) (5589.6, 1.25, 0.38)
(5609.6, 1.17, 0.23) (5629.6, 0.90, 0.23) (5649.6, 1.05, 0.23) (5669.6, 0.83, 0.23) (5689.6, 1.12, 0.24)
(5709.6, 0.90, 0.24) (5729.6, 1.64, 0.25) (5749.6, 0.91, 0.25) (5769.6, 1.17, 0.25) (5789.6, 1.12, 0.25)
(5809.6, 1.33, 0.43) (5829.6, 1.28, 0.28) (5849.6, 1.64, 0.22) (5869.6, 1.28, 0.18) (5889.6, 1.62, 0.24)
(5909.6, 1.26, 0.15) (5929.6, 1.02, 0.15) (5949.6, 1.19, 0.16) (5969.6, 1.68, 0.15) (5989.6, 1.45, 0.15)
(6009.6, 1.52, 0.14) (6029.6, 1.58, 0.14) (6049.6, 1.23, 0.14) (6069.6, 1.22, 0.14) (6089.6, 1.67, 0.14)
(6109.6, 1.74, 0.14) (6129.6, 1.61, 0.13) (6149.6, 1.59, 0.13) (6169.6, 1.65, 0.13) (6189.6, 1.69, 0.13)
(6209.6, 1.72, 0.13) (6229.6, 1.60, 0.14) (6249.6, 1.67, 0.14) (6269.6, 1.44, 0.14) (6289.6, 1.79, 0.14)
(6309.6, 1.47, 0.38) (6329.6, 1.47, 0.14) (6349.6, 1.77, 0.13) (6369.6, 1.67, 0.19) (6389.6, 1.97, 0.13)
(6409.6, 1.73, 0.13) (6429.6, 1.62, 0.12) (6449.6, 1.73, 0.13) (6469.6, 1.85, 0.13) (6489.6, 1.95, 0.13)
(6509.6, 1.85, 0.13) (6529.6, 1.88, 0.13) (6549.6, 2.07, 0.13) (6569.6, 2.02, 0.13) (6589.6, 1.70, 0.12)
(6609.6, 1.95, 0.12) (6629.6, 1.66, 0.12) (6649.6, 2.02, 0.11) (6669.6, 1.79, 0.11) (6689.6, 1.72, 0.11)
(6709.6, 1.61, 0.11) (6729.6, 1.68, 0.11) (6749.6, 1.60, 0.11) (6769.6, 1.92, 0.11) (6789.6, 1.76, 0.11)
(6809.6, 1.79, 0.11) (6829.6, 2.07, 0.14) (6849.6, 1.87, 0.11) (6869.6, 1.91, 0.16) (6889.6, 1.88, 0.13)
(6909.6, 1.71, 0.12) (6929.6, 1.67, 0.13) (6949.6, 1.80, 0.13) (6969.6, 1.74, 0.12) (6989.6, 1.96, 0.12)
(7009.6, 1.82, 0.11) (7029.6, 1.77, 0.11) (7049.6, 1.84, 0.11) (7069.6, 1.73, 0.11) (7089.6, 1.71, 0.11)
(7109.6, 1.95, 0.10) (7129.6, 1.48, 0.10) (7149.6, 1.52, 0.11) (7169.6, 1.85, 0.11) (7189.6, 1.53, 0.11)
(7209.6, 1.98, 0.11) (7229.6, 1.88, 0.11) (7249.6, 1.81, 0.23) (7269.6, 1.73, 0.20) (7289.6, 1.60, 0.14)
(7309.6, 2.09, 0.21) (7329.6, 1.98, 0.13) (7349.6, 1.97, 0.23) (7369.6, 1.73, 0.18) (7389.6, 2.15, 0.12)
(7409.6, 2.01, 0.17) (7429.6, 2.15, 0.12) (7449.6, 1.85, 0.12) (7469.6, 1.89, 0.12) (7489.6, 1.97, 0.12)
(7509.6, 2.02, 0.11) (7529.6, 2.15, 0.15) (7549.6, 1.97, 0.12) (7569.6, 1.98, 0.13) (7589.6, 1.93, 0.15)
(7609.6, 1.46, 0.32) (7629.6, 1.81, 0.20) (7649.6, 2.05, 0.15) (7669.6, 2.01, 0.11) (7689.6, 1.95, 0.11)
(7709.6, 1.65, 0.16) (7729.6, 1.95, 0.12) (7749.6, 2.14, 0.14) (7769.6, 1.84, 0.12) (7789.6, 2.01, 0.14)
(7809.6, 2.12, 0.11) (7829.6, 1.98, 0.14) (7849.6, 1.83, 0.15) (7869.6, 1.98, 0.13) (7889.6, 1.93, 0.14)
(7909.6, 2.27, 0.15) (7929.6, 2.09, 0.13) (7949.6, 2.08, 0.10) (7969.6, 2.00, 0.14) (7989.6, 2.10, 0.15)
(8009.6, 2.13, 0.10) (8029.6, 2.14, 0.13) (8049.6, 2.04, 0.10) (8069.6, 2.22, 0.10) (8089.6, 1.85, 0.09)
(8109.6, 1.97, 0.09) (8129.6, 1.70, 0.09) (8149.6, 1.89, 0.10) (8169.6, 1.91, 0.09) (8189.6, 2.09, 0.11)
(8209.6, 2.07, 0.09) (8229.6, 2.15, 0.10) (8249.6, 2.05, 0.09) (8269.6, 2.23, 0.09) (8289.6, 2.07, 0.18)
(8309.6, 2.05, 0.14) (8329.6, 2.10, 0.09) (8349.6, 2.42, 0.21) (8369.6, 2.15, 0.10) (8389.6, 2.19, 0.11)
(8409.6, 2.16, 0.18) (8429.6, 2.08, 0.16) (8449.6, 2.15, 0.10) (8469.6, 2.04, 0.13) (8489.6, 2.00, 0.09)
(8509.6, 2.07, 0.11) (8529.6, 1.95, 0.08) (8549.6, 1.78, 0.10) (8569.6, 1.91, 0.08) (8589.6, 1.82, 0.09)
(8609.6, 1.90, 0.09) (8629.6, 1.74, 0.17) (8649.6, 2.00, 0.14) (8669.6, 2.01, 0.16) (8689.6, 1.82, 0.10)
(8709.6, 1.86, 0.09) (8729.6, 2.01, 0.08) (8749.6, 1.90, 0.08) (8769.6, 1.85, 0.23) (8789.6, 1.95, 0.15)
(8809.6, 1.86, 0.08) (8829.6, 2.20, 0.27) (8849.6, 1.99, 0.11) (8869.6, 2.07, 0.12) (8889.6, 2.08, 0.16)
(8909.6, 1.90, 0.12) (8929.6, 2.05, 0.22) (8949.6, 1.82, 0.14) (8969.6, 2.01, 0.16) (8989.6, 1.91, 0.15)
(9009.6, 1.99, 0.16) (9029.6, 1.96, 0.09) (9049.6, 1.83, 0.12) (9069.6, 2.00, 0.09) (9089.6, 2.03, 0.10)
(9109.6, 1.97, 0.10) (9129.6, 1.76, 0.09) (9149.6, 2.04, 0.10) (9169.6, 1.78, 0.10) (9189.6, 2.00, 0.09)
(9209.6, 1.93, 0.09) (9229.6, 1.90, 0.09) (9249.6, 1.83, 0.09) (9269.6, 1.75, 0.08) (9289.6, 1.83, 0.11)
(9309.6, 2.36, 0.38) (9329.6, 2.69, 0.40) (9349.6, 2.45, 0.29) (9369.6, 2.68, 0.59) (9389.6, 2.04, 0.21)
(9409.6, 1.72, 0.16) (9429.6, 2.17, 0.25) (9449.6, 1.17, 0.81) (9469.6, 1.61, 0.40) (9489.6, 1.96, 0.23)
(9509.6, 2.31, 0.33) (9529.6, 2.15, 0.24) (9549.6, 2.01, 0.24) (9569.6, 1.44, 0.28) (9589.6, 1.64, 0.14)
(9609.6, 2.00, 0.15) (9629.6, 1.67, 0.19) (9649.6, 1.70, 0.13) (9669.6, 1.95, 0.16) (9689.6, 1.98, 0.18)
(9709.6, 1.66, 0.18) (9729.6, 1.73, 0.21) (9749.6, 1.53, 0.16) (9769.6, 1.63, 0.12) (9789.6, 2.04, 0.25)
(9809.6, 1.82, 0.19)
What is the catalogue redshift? 0.380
